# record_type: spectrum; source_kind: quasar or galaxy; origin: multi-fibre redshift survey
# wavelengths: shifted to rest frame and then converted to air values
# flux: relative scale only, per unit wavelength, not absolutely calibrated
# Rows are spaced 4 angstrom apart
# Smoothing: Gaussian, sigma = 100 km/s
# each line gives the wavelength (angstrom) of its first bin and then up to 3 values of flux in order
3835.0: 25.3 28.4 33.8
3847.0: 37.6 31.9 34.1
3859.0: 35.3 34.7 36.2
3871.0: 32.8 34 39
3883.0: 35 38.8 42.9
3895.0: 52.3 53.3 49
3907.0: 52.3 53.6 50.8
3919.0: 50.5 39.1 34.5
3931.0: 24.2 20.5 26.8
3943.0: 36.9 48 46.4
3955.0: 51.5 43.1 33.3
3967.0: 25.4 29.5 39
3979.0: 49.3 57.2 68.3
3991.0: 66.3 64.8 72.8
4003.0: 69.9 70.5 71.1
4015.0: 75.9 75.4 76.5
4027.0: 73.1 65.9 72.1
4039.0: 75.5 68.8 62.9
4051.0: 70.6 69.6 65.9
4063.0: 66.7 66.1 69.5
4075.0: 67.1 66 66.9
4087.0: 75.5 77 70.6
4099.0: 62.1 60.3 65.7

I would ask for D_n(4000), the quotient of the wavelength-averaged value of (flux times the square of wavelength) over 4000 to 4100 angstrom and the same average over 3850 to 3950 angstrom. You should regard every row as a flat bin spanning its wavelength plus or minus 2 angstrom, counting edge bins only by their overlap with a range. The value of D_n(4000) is 1.91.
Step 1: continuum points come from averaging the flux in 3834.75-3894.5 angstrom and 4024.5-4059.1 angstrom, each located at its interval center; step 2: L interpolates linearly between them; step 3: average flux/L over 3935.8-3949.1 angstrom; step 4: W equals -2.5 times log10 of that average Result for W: 0.38 mag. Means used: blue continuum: 35.4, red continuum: 69.7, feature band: 35.8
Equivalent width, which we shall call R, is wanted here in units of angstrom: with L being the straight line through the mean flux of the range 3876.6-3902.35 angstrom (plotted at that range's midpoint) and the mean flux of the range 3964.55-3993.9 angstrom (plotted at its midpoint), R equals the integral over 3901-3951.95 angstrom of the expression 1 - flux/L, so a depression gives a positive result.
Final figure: 5.1 angstrom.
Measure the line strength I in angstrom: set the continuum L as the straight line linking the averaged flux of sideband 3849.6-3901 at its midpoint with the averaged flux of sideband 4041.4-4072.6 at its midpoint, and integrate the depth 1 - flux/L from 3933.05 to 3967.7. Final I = 9.1 angstrom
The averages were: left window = 38.6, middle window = 37.3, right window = 67.5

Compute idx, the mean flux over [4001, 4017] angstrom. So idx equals 71.8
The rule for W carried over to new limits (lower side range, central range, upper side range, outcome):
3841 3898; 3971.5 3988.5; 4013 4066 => 0.163 mag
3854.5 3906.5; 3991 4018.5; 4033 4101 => -0.189 mag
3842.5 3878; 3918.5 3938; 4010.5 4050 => 0.460 mag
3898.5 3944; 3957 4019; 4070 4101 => -0.068 mag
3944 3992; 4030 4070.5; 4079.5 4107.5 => -0.136 mag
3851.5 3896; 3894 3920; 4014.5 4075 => -0.187 mag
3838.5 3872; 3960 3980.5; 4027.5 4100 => 0.450 mag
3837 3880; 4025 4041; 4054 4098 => -0.155 mag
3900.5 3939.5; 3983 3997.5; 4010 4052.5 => -0.089 mag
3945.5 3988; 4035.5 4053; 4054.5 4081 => -0.132 mag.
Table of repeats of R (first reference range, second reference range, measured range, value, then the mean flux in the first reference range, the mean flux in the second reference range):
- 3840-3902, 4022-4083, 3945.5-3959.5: 1.2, 38.1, 68.9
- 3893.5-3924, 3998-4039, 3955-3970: 6.2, 50.4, 72.5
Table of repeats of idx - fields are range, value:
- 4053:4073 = 67.6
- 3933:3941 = 23.6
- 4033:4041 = 73.8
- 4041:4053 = 67.4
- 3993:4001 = 68.8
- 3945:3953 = 47.2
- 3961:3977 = 31.8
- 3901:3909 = 50.6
